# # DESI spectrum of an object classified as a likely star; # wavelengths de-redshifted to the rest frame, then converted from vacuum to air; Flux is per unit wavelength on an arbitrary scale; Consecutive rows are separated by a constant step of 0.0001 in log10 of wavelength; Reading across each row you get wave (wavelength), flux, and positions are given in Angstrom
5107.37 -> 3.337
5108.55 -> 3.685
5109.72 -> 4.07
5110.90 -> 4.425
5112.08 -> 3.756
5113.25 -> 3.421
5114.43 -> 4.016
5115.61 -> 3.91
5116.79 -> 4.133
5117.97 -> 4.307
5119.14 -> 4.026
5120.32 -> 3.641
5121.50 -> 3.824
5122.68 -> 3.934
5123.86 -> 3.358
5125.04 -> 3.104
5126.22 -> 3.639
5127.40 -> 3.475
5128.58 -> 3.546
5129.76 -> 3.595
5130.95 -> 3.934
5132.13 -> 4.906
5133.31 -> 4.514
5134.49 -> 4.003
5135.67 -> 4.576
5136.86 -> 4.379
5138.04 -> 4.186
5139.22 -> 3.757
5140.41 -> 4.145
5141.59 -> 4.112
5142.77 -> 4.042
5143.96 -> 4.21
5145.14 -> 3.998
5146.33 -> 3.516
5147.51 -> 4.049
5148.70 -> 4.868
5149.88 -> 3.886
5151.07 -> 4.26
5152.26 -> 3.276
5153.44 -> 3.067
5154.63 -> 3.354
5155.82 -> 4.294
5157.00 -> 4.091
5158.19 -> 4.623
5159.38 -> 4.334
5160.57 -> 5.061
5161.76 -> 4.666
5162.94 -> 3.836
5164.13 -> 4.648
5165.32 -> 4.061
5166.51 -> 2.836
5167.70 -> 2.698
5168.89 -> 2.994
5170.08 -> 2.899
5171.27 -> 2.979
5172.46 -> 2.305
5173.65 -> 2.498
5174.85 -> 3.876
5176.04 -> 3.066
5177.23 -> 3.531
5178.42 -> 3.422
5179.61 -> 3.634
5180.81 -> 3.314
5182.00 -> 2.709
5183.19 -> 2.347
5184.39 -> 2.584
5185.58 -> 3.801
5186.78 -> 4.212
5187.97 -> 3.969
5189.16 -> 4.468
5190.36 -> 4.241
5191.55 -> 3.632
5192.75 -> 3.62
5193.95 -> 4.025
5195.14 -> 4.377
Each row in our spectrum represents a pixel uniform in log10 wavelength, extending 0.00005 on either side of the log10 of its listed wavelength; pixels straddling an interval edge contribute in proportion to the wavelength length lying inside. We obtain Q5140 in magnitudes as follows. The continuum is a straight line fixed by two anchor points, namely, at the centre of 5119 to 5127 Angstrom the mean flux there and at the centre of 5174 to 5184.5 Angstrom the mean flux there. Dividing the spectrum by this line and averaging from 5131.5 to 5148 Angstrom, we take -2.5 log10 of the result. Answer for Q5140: -0.19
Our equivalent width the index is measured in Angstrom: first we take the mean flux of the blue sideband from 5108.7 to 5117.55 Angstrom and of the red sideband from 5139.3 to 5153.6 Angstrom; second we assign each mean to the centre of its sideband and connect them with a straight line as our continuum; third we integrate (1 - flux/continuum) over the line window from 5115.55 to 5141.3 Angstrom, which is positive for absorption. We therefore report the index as 0.1 Angstrom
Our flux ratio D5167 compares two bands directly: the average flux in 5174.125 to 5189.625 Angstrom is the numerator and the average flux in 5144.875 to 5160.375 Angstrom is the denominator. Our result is 0.9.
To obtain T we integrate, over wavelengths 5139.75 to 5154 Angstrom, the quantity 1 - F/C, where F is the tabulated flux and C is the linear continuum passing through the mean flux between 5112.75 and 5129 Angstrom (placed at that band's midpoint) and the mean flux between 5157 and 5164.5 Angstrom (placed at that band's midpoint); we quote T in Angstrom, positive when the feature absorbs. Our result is 0.9 Angstrom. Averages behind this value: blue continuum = 3.74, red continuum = 4.49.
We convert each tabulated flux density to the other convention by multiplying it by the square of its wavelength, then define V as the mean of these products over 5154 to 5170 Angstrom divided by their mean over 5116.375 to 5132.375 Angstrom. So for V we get 1.1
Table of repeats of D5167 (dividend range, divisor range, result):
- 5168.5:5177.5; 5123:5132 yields 0.83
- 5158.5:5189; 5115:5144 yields 0.88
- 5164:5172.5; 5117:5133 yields 0.83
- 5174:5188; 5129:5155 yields 0.83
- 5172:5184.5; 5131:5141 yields 0.71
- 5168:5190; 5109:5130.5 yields 0.86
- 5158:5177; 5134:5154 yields 0.89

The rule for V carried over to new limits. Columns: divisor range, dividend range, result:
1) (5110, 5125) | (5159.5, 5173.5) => 0.93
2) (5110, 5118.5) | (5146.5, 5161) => 1.04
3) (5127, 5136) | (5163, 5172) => 0.83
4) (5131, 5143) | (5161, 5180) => 0.81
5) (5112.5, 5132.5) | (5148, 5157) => 1.03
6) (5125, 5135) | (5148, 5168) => 1.04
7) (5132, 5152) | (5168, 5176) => 0.71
